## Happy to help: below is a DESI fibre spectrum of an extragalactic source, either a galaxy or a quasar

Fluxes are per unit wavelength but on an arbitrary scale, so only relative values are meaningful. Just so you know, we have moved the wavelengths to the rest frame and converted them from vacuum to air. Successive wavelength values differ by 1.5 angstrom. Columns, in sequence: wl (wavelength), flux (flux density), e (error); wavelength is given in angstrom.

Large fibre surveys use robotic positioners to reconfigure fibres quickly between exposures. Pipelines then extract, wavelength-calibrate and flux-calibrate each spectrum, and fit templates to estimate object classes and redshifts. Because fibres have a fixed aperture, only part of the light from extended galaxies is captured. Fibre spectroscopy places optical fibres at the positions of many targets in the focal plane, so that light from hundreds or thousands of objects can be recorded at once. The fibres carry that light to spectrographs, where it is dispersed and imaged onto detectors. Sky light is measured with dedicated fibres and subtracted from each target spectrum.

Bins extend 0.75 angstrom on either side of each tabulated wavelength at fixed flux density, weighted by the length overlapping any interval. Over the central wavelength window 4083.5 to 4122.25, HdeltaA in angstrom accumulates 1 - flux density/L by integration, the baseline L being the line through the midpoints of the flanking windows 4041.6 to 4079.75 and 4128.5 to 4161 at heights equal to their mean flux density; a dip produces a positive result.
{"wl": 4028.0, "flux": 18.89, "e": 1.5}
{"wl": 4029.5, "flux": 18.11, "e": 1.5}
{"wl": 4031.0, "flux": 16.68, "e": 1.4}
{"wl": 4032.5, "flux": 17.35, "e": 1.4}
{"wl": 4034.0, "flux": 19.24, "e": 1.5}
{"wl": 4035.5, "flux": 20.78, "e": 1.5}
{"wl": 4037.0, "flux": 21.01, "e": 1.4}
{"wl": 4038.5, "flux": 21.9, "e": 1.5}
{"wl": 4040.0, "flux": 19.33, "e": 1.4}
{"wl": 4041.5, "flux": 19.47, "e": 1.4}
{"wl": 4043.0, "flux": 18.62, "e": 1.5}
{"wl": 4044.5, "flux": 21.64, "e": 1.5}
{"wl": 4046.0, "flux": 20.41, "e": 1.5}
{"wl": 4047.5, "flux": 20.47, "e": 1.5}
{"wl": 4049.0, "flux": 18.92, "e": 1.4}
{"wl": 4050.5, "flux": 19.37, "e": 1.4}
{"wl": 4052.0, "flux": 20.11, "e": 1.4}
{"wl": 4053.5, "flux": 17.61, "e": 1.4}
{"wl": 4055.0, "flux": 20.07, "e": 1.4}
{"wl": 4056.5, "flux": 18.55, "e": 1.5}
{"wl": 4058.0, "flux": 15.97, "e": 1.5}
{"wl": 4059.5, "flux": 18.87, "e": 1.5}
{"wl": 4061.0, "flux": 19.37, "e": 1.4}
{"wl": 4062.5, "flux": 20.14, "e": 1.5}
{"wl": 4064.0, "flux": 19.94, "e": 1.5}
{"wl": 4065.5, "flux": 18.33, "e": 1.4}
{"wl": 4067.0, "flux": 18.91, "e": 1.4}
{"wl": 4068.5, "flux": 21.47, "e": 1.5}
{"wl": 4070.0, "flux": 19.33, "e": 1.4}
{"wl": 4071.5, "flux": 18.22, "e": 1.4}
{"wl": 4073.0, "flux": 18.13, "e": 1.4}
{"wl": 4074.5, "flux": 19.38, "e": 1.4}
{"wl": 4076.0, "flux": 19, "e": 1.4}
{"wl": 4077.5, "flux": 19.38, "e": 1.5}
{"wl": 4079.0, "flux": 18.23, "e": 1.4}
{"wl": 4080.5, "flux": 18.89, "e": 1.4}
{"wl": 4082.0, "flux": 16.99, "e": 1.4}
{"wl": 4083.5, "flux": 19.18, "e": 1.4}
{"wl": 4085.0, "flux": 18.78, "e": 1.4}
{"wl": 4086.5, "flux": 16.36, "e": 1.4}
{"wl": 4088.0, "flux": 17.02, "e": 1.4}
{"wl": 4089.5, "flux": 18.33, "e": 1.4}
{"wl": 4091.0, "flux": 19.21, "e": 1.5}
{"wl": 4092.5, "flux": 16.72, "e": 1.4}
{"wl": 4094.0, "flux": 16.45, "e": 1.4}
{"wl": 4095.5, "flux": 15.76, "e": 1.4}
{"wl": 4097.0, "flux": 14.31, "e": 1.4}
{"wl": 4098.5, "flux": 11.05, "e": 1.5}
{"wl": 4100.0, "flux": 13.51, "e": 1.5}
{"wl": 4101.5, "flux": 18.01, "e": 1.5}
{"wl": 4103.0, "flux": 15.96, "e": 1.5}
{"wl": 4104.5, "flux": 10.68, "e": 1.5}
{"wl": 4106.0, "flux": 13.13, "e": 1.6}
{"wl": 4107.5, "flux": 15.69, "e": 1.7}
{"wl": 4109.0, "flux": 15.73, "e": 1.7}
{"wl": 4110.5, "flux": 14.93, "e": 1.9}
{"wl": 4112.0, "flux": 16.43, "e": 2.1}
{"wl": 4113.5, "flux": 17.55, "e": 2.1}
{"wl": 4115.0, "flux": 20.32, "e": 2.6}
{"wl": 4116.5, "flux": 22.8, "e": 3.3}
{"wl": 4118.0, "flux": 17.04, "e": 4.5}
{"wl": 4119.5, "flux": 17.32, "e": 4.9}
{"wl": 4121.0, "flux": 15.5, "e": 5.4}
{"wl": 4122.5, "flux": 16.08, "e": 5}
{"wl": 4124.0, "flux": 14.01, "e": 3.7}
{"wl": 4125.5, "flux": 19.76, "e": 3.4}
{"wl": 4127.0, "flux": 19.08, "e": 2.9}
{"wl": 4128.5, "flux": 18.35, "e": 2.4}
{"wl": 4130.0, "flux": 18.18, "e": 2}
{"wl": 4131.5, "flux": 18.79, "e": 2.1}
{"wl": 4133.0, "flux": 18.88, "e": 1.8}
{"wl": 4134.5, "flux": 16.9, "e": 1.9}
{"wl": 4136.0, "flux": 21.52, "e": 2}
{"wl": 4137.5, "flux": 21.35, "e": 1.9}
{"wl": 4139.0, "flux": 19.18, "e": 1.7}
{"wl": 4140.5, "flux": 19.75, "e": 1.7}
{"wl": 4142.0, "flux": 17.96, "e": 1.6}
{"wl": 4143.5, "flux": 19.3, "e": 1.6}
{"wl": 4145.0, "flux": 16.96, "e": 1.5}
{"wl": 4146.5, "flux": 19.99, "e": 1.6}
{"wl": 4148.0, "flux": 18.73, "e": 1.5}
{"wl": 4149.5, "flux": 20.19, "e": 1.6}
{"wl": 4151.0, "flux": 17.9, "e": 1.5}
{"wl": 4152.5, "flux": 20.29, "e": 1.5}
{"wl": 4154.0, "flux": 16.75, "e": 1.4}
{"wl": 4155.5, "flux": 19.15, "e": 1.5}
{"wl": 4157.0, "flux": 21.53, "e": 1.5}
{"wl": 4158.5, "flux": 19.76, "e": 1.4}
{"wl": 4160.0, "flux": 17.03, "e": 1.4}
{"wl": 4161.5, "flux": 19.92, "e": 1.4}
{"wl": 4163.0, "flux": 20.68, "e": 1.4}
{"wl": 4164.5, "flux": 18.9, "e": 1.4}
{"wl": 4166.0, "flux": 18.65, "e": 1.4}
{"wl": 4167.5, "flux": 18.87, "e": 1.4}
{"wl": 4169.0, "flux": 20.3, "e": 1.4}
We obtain 5.54 angstrom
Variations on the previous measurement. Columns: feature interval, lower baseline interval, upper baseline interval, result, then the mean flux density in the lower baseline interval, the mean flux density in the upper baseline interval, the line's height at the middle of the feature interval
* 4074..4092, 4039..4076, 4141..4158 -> 0.8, 19.3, 19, 19.2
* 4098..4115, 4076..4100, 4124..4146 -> 2.6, 17.1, 18.8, 17.8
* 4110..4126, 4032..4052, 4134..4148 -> 1.6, 19.9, 19.2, 19.4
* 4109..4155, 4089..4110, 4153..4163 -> -2.4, 15.3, 19.2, 17.4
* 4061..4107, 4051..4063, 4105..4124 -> 1.2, 18.8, 16.7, 17.8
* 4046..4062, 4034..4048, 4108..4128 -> 0.7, 20.3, 17.4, 19.8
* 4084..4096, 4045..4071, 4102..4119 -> 0.1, 19.3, 16.4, 17.5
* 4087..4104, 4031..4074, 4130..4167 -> 2.9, 19.4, 19.1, 19.3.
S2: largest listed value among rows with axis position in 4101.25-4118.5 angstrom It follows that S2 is 22.8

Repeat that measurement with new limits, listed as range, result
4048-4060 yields 20.11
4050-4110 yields 21.47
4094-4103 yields 18.01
